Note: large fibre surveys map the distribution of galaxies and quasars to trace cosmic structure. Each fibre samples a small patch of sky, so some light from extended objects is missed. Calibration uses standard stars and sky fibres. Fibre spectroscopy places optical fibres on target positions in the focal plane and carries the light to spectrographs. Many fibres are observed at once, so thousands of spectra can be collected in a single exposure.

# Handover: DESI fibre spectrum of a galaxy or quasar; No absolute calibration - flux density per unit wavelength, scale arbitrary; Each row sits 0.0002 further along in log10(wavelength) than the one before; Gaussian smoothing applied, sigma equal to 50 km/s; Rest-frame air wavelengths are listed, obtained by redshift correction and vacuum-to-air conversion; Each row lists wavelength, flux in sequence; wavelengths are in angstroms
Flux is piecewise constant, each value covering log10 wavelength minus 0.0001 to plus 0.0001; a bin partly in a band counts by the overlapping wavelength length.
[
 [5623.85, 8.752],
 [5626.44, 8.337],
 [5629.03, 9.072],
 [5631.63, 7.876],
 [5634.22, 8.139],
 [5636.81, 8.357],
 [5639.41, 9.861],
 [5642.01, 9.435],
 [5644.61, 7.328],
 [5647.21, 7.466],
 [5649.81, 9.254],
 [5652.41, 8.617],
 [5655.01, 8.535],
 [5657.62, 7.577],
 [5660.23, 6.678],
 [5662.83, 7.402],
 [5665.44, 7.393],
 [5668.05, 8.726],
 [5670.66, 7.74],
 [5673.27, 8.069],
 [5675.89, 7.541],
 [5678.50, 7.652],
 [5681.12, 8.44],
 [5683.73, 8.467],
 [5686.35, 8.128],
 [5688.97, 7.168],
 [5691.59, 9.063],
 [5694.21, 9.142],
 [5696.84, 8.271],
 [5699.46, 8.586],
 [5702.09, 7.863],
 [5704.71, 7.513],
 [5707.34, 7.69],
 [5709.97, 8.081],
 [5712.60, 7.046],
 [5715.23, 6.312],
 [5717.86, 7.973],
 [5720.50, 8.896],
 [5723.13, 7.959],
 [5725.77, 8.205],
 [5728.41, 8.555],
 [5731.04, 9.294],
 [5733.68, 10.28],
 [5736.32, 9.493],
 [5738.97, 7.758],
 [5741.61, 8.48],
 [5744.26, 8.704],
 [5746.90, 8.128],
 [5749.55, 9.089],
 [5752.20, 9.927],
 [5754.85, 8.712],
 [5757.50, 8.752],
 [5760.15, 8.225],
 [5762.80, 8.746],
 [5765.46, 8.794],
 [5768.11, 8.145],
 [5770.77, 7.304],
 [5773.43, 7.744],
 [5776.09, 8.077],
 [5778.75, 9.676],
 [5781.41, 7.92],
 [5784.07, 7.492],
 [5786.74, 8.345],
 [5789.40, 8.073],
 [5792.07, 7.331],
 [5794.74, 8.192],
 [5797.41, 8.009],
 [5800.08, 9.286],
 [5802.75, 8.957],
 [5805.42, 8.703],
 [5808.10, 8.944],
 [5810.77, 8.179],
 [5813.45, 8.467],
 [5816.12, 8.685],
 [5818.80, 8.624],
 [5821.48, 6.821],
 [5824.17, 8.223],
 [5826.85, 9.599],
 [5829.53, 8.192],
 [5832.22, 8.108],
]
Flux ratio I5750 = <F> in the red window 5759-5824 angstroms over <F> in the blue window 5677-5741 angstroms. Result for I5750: 1.00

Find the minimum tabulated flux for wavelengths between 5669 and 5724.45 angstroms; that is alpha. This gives 6.312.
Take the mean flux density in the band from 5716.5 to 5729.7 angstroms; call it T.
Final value 8.31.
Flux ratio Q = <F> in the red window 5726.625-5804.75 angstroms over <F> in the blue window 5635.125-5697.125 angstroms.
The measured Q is 1.04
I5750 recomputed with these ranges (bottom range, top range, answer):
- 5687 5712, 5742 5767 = 1.08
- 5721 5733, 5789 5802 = 0.95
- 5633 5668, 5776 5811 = 1.03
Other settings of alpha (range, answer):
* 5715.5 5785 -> 7.304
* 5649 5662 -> 6.678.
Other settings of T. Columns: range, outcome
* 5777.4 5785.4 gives 8.37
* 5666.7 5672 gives 8.23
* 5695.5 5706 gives 8.06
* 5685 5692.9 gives 8.12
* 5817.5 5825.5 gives 7.88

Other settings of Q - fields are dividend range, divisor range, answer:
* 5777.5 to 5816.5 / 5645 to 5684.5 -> 1.06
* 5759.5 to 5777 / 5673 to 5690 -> 1.03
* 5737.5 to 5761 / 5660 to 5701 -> 1.07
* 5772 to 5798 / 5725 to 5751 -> 0.92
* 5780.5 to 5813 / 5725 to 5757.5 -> 0.93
